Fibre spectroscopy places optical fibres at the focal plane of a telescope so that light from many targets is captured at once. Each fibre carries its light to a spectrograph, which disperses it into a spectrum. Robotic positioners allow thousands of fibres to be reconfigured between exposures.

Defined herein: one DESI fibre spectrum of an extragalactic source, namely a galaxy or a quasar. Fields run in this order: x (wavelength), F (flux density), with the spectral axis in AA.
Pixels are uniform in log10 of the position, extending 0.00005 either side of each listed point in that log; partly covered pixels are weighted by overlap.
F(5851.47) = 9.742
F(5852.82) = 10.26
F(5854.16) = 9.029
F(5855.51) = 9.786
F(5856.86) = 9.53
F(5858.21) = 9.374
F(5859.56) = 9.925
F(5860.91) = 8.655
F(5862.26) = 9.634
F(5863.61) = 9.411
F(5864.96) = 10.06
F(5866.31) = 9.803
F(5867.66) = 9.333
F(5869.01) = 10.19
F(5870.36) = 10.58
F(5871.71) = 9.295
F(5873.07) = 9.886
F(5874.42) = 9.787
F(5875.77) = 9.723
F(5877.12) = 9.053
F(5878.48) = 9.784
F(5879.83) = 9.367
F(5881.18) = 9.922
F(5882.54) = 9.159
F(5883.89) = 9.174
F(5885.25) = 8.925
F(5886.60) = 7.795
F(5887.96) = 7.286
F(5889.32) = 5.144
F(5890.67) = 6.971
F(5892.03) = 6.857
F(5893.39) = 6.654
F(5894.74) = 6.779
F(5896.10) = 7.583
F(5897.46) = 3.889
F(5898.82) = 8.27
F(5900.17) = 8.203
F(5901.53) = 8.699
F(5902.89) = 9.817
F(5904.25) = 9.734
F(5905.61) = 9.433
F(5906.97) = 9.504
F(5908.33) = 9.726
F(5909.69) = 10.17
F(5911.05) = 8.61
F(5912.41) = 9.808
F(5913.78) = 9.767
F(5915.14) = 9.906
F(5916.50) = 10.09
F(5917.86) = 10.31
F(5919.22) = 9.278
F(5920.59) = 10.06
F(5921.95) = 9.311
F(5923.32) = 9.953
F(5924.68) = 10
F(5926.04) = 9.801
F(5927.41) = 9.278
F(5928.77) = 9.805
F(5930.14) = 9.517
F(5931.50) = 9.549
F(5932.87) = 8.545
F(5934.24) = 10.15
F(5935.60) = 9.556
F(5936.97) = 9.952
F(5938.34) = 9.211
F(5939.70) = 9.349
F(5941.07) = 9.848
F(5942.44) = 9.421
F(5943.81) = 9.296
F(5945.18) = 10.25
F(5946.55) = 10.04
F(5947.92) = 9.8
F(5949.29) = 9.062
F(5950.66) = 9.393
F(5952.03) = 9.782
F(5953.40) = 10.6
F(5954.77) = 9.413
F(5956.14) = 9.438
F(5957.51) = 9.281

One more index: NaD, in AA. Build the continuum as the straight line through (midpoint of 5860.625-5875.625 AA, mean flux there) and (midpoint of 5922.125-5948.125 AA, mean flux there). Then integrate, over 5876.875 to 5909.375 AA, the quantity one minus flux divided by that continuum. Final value 4.8 AA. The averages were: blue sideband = 9.72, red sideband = 9.64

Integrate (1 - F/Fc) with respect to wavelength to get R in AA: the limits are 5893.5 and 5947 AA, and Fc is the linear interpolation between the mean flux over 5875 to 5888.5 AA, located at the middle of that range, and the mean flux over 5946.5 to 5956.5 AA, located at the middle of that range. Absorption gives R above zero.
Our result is 0.8 AA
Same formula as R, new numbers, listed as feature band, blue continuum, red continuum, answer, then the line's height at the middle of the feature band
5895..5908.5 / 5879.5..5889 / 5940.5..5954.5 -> 0.9 AA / 8.94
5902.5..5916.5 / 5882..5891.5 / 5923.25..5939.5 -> -1.6 AA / 8.69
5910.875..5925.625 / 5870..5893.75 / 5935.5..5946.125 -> -0.9 AA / 9.24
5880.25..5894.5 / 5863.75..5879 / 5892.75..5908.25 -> 1.8 AA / 8.86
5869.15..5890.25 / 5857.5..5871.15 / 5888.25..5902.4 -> -1.6 AA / 8.34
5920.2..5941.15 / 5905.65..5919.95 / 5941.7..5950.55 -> 0.1 AA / 9.66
